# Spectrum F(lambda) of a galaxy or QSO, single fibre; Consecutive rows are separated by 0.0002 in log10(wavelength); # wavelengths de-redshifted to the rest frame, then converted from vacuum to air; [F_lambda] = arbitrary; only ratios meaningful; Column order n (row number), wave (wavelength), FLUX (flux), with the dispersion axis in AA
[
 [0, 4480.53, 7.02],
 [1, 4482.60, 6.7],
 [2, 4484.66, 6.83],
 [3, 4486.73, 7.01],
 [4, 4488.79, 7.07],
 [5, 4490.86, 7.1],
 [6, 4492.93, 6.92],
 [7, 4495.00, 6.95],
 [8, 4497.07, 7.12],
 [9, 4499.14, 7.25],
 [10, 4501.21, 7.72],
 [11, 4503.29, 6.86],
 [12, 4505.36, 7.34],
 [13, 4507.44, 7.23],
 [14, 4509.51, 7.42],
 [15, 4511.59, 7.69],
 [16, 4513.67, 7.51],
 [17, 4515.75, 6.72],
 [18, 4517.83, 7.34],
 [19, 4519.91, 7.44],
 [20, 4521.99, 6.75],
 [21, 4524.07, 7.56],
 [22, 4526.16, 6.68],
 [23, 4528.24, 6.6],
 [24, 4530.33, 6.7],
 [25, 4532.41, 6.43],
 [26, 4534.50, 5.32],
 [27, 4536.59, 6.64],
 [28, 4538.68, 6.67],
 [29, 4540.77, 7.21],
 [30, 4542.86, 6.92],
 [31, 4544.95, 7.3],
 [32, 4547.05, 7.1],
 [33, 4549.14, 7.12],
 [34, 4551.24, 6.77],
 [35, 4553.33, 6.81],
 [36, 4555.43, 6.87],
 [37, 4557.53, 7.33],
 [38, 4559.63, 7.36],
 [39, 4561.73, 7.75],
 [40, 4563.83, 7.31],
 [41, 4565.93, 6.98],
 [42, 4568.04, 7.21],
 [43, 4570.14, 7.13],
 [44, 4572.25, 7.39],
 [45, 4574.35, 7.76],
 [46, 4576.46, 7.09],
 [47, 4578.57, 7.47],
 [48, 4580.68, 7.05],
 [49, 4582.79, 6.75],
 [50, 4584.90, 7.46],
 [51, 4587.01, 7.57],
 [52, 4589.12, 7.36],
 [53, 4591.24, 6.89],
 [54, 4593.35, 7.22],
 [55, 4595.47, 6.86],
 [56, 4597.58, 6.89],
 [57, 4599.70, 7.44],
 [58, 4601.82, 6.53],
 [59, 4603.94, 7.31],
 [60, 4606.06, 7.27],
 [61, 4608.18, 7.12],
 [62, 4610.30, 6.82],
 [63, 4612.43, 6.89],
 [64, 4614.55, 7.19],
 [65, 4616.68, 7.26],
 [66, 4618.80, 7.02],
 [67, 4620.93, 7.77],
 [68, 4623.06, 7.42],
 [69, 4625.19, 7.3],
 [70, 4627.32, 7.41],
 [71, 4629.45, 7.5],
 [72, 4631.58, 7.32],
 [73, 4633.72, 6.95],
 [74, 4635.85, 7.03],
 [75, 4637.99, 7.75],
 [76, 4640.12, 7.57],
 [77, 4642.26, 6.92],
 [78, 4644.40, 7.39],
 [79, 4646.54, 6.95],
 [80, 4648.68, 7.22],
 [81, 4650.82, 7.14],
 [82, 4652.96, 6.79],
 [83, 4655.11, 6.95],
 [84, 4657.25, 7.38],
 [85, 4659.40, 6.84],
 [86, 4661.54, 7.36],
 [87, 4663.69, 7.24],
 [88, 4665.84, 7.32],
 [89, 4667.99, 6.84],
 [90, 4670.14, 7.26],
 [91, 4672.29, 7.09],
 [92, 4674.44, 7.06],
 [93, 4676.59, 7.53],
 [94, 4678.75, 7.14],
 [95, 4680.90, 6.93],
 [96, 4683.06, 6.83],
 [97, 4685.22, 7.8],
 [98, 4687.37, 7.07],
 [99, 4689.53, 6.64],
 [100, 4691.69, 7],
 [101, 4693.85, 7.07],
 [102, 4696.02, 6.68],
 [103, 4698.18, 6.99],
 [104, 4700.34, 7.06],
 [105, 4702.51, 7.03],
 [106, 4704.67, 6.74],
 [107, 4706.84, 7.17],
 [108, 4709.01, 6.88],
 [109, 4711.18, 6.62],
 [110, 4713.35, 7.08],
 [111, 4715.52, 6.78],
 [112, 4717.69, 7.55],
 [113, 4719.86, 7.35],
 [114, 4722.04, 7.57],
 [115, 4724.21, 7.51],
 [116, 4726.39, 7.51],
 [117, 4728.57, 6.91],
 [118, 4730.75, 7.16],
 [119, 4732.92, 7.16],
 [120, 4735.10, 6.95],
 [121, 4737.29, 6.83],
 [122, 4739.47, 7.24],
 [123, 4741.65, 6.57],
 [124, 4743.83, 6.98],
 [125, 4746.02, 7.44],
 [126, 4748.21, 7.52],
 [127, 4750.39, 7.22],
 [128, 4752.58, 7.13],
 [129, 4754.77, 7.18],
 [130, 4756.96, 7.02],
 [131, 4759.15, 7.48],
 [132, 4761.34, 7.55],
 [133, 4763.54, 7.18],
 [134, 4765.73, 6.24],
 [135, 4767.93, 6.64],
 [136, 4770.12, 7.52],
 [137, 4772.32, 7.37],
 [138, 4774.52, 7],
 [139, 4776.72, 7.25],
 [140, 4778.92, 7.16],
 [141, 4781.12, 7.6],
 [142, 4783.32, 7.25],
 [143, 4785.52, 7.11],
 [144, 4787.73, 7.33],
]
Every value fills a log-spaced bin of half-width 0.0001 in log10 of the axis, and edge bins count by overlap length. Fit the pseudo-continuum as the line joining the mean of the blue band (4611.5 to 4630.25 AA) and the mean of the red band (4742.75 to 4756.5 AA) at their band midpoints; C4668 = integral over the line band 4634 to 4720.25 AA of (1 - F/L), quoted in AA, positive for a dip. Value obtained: 2.1 AA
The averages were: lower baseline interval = 7.31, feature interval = 7.1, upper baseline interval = 7.23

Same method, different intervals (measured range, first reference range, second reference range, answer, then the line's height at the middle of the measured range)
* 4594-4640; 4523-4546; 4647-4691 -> -1.53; 6.97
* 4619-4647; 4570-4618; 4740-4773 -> -0.67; 7.16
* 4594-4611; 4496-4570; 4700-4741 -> 0.09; 7.08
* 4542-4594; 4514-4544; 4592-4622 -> -1.80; 6.96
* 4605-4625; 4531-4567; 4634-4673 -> -0.34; 7.08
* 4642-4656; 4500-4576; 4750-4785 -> 0.13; 7.13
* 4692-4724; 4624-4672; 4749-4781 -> 0.56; 7.18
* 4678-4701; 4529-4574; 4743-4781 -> 0.31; 7.11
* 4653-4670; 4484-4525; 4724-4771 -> 0.07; 7.15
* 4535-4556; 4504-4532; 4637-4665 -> 0.72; 7.15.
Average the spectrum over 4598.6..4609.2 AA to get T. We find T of 7.13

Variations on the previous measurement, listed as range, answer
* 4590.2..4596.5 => 6.99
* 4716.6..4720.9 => 7.46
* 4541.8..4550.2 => 7.11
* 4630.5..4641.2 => 7.32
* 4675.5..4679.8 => 7.33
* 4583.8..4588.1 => 7.52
